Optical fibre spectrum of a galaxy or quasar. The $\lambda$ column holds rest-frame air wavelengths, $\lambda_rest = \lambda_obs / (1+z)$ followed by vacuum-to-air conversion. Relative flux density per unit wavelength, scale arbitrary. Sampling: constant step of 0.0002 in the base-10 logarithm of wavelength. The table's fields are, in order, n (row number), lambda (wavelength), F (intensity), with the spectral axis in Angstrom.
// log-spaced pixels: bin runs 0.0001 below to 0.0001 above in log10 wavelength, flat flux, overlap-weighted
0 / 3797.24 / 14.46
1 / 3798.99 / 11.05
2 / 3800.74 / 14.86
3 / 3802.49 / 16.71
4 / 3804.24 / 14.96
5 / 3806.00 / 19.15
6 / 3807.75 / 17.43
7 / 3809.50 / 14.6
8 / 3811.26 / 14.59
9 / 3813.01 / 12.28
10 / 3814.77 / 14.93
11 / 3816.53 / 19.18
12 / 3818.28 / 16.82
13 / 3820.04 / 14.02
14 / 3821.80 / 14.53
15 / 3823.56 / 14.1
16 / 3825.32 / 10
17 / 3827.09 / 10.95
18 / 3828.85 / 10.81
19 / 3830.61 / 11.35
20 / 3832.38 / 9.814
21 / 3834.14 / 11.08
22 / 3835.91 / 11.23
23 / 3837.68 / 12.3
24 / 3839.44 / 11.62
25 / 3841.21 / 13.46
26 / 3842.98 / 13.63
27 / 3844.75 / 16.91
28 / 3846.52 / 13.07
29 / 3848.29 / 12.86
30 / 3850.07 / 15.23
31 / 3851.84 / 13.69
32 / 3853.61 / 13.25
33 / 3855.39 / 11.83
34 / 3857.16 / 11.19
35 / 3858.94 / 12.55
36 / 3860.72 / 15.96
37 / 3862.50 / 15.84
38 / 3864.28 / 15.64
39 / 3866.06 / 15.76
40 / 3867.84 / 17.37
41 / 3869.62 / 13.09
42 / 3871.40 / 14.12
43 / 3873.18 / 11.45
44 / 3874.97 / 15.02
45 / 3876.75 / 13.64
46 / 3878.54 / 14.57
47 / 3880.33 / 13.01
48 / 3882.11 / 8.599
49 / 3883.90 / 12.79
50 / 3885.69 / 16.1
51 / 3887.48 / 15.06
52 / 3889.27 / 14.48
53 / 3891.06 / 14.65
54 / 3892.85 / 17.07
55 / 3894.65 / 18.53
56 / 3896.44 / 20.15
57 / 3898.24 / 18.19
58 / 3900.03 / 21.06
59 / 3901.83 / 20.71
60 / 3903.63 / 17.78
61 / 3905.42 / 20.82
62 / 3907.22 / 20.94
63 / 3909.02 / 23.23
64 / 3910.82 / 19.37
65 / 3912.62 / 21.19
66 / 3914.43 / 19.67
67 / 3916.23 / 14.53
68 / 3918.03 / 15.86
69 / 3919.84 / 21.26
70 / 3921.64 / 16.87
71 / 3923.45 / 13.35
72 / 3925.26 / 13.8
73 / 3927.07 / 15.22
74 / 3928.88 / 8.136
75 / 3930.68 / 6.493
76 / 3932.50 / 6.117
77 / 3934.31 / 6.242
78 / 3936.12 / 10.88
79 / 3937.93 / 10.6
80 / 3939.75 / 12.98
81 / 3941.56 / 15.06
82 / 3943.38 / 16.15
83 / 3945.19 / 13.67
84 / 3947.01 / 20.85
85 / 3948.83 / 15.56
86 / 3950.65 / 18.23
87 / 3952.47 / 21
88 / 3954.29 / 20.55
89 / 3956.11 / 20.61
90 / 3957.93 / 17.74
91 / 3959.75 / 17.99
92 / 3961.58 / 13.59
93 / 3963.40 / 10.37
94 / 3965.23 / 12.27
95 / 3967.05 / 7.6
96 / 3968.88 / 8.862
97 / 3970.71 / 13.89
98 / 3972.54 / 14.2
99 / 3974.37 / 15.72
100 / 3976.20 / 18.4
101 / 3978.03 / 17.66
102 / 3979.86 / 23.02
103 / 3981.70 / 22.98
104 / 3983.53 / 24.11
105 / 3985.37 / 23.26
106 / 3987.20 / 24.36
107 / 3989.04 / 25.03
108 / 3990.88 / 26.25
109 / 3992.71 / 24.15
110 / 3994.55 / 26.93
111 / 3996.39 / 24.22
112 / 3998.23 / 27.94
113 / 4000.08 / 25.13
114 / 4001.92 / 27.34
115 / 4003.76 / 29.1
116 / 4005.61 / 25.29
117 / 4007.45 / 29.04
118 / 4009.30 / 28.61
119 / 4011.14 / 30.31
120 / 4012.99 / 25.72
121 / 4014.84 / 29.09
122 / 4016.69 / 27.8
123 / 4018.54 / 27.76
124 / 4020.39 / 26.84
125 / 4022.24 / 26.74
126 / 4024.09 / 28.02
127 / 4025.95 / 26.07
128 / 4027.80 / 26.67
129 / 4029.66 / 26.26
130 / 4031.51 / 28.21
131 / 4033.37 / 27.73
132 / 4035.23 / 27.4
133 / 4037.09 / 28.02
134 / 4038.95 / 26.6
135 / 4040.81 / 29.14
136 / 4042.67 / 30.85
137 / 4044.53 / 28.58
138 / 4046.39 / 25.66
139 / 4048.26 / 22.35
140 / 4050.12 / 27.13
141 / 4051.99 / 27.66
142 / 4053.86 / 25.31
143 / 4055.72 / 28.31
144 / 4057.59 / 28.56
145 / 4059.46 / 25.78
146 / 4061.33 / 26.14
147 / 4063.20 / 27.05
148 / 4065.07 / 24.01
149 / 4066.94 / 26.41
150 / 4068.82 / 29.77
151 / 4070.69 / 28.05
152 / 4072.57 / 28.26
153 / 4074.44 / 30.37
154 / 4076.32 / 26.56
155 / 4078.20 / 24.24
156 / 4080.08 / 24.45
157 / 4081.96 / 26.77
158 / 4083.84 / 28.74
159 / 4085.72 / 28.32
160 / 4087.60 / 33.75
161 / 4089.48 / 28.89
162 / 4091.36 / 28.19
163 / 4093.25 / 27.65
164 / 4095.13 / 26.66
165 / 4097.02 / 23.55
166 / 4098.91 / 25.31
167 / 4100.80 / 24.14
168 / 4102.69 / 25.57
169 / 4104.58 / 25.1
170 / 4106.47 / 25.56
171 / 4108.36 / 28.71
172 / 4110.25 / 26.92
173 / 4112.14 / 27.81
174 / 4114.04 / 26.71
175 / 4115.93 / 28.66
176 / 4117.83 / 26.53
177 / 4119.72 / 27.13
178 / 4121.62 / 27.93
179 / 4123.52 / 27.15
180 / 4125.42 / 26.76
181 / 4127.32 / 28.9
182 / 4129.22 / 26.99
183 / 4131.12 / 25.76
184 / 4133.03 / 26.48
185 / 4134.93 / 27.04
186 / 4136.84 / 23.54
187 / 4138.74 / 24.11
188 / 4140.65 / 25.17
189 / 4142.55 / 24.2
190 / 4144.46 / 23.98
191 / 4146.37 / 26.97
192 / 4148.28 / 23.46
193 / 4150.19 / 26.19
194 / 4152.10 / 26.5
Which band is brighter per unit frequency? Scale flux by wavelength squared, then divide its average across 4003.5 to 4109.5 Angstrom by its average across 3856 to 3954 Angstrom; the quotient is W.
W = 1.9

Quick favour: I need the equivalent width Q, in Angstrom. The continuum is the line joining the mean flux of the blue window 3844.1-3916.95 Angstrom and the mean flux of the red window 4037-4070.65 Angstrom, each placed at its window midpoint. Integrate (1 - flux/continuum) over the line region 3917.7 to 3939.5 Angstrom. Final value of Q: 7.9 Angstrom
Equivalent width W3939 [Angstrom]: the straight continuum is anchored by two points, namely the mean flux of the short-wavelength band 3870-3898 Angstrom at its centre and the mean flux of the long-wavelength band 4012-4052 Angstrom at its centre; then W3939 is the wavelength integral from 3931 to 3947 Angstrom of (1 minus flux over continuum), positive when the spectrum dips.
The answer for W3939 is 6.3 Angstrom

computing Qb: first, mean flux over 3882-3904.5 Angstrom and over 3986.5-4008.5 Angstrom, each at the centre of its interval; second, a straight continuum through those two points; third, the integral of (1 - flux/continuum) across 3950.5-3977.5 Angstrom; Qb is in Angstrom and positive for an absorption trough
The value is 9.1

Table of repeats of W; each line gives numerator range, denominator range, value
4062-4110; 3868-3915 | 1.78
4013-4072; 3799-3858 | 2.22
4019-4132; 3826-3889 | 2.28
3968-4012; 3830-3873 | 1.85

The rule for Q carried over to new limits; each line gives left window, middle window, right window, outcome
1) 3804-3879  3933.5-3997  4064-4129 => 8.97 Angstrom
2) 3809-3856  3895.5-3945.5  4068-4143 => 4.96 Angstrom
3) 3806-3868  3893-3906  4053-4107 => -1.73 Angstrom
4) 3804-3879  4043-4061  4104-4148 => -2.79 Angstrom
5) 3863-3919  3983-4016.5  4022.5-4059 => -2.94 Angstrom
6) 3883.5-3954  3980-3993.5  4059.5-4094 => -2.05 Angstrom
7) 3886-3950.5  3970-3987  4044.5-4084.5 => 0.77 Angstrom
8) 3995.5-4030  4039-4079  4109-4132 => 0.20 Angstrom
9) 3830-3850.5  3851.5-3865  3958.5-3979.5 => -0.90 Angstrom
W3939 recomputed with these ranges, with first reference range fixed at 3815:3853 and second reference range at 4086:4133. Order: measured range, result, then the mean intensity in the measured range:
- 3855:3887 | 2.55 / 13.9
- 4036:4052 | -2.37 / 27.3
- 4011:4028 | -3.66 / 27.4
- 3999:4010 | -2.82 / 27.4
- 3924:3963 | 9.38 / 14.3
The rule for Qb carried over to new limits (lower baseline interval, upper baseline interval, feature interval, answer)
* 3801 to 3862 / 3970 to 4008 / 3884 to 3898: 0.7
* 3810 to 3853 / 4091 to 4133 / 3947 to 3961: 0.2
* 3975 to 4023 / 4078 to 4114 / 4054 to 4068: -0.1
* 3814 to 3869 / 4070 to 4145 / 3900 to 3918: -3.0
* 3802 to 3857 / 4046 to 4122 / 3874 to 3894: 2.9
